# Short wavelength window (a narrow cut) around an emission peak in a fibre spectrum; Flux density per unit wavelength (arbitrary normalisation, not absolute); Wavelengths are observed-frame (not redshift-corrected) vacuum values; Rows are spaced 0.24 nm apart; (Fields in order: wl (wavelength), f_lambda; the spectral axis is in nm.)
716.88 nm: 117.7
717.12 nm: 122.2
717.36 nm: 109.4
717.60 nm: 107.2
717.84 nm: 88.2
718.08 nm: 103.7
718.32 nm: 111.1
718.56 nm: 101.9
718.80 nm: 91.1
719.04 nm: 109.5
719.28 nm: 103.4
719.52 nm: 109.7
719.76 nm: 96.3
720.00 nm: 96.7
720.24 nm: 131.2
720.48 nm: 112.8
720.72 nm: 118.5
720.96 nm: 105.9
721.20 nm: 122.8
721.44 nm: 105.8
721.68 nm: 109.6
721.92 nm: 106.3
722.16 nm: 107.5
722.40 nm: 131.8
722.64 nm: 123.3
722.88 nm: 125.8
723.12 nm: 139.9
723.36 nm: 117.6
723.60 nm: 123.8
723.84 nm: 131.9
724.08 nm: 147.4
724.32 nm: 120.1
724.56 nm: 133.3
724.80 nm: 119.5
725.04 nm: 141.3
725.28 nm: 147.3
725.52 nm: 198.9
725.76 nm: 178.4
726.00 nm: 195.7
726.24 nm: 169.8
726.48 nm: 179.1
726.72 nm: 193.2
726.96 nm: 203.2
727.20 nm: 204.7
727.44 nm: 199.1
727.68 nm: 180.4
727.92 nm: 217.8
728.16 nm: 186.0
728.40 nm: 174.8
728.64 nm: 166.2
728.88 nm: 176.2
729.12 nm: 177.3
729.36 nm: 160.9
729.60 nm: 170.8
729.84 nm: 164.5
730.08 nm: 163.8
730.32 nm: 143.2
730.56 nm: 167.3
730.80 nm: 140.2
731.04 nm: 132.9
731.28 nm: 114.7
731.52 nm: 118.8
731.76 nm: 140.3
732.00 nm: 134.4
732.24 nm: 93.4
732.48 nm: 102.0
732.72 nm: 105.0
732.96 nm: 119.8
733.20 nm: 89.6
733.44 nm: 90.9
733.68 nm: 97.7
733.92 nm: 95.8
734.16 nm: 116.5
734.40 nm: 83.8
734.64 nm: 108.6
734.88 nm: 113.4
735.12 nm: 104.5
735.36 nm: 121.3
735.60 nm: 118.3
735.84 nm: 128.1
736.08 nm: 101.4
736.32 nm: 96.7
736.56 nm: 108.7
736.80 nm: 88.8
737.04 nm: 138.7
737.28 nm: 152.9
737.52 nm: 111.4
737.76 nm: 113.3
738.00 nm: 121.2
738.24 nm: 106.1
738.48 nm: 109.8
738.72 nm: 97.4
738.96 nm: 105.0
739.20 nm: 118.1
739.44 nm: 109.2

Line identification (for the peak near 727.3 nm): Mg II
